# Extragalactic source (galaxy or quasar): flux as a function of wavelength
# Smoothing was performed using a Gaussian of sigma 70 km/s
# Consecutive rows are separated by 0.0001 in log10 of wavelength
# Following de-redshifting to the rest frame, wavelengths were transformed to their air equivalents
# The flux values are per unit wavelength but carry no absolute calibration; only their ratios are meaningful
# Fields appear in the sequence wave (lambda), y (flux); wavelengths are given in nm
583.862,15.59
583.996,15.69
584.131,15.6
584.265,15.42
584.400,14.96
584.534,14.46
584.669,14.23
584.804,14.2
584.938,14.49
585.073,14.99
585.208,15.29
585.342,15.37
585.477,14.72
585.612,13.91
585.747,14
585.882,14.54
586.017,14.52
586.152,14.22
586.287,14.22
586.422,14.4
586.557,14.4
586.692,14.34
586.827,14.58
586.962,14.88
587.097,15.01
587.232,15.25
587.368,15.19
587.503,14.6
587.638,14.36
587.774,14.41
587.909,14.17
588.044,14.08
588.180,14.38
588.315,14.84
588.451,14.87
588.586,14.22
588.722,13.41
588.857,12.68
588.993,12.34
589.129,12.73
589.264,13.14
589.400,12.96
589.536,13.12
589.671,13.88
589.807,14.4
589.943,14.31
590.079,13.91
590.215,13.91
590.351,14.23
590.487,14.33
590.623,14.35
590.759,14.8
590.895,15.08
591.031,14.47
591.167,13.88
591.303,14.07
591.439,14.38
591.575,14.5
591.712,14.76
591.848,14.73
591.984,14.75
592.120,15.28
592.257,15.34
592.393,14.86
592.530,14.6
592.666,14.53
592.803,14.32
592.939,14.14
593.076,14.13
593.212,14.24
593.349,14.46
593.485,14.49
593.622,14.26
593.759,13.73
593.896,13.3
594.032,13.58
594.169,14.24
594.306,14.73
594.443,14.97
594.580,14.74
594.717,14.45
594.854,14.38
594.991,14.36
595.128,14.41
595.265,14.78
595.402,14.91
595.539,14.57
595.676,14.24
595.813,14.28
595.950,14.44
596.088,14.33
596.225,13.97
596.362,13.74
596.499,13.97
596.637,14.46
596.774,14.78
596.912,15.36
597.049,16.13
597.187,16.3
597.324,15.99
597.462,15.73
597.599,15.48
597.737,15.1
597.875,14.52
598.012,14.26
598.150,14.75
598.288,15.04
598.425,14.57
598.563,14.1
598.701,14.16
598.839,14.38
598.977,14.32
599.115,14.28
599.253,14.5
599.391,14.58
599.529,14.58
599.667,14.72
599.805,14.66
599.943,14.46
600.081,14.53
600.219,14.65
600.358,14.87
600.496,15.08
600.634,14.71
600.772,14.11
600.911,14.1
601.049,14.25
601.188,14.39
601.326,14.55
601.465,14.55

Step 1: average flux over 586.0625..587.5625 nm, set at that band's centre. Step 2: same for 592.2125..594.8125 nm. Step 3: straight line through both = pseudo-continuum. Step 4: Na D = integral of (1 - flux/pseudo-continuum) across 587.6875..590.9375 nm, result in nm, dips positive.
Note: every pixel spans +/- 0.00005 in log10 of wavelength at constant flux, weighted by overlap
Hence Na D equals 0.14 nm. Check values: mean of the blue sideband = 14.6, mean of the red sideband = 14.4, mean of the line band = 13.9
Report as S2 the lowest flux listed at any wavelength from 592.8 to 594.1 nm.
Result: 13.3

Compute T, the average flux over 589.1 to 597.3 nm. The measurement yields 14.4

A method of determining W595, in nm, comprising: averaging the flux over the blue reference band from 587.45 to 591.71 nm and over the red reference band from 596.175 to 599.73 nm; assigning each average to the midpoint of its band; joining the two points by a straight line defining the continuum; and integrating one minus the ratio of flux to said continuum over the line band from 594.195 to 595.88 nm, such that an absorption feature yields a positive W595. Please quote -0.01 nm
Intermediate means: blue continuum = 14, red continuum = 14.8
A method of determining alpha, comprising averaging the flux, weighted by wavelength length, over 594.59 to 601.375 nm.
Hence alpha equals 14.6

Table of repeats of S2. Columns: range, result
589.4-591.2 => 13.12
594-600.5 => 13.58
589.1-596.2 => 12.73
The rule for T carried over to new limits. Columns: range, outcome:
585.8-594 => 14.3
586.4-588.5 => 14.6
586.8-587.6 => 14.9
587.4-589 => 14.1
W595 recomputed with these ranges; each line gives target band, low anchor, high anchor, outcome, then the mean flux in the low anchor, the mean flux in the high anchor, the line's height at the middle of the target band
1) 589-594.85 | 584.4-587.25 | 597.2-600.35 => 0.16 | 14.6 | 14.7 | 14.6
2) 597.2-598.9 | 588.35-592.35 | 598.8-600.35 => -0.05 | 14.1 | 14.5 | 14.5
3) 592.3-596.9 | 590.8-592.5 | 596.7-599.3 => 0.13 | 14.7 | 14.9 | 14.8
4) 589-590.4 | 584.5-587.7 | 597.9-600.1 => 0.09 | 14.6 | 14.5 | 14.6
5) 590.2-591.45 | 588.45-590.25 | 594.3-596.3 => -0.06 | 13.5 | 14.5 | 13.8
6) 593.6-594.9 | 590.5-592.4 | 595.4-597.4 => 0.04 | 14.6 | 14.8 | 14.7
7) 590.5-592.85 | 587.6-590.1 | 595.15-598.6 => -0.08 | 13.8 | 14.8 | 14.1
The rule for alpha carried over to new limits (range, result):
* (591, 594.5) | 14.4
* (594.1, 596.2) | 14.5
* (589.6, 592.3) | 14.5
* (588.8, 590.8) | 13.7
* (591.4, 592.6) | 14.8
